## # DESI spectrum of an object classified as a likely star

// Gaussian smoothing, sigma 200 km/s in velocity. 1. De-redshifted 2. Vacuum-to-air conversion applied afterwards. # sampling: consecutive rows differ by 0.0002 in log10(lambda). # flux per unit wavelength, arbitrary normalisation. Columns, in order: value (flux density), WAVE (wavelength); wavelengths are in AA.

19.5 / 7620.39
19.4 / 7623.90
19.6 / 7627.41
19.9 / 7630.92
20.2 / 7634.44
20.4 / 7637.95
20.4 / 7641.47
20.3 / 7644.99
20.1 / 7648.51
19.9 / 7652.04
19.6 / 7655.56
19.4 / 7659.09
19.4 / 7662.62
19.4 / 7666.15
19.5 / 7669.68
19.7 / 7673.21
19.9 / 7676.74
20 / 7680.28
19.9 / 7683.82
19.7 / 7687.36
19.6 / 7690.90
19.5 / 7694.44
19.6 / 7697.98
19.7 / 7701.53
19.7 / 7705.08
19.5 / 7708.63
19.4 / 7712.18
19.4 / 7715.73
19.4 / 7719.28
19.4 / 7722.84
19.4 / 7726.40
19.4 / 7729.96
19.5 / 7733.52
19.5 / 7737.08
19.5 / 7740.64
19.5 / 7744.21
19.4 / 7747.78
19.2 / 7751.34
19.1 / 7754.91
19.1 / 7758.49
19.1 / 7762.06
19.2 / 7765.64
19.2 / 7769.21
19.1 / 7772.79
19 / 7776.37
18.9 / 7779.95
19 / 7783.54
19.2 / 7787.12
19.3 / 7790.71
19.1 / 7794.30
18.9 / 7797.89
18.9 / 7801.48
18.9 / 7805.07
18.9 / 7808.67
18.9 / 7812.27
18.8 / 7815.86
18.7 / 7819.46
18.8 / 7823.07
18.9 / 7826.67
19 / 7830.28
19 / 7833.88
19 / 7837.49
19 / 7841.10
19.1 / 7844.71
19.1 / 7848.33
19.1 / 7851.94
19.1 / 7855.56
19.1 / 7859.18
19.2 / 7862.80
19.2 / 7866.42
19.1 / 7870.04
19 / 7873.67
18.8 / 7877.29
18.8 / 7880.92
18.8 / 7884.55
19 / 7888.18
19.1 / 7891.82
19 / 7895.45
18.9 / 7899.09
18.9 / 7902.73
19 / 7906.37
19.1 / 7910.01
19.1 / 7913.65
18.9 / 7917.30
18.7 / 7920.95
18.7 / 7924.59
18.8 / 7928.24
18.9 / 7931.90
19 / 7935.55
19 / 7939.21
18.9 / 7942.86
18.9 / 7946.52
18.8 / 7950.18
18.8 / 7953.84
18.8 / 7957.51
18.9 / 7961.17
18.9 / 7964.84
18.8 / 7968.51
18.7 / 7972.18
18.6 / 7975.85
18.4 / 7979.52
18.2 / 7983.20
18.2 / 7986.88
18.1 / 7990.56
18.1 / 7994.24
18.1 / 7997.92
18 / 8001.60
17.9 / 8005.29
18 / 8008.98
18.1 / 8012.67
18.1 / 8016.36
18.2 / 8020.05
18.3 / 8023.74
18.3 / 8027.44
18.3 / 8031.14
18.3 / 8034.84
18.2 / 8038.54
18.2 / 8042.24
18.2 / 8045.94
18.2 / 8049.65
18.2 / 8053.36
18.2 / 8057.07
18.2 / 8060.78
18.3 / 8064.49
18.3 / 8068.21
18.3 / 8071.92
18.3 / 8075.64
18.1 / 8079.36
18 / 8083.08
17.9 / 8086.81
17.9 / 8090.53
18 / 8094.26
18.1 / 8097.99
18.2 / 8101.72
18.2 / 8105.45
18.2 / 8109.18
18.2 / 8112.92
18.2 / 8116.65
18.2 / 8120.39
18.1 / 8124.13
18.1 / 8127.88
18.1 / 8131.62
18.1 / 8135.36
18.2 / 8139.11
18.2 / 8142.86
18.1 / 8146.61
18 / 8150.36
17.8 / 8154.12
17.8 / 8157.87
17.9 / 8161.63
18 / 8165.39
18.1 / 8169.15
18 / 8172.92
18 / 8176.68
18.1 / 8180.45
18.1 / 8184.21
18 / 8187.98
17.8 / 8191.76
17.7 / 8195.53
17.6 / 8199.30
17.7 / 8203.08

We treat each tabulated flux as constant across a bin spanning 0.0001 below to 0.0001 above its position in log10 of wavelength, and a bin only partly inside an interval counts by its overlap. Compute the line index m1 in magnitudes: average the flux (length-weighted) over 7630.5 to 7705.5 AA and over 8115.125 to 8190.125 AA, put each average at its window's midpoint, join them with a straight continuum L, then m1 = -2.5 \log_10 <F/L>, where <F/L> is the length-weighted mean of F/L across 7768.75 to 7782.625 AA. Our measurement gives 0.02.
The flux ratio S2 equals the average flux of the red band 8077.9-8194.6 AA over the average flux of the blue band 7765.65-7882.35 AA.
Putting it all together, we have 0.9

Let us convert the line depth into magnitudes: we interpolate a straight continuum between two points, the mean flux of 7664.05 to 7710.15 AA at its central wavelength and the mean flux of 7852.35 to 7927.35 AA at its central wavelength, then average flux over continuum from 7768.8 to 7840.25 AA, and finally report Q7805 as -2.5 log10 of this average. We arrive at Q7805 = 0.02 mag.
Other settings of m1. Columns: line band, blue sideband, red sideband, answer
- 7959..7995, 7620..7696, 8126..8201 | 0.01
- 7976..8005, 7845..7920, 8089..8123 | 0.02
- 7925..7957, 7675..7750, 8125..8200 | -0.01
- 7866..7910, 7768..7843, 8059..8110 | -0.01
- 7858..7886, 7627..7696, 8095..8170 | 0.00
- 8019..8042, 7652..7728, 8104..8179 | 0.01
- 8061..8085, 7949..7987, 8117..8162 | 0.00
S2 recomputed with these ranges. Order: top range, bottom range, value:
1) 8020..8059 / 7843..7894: 0.96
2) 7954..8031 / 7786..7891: 0.97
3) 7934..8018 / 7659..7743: 0.95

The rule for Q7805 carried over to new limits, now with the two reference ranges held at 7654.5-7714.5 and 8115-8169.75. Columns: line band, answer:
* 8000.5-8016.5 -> 0.03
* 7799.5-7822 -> 0.02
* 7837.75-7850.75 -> 0.00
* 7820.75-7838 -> 0.01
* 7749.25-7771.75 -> 0.01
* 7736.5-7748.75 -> 0.00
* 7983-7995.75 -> 0.03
